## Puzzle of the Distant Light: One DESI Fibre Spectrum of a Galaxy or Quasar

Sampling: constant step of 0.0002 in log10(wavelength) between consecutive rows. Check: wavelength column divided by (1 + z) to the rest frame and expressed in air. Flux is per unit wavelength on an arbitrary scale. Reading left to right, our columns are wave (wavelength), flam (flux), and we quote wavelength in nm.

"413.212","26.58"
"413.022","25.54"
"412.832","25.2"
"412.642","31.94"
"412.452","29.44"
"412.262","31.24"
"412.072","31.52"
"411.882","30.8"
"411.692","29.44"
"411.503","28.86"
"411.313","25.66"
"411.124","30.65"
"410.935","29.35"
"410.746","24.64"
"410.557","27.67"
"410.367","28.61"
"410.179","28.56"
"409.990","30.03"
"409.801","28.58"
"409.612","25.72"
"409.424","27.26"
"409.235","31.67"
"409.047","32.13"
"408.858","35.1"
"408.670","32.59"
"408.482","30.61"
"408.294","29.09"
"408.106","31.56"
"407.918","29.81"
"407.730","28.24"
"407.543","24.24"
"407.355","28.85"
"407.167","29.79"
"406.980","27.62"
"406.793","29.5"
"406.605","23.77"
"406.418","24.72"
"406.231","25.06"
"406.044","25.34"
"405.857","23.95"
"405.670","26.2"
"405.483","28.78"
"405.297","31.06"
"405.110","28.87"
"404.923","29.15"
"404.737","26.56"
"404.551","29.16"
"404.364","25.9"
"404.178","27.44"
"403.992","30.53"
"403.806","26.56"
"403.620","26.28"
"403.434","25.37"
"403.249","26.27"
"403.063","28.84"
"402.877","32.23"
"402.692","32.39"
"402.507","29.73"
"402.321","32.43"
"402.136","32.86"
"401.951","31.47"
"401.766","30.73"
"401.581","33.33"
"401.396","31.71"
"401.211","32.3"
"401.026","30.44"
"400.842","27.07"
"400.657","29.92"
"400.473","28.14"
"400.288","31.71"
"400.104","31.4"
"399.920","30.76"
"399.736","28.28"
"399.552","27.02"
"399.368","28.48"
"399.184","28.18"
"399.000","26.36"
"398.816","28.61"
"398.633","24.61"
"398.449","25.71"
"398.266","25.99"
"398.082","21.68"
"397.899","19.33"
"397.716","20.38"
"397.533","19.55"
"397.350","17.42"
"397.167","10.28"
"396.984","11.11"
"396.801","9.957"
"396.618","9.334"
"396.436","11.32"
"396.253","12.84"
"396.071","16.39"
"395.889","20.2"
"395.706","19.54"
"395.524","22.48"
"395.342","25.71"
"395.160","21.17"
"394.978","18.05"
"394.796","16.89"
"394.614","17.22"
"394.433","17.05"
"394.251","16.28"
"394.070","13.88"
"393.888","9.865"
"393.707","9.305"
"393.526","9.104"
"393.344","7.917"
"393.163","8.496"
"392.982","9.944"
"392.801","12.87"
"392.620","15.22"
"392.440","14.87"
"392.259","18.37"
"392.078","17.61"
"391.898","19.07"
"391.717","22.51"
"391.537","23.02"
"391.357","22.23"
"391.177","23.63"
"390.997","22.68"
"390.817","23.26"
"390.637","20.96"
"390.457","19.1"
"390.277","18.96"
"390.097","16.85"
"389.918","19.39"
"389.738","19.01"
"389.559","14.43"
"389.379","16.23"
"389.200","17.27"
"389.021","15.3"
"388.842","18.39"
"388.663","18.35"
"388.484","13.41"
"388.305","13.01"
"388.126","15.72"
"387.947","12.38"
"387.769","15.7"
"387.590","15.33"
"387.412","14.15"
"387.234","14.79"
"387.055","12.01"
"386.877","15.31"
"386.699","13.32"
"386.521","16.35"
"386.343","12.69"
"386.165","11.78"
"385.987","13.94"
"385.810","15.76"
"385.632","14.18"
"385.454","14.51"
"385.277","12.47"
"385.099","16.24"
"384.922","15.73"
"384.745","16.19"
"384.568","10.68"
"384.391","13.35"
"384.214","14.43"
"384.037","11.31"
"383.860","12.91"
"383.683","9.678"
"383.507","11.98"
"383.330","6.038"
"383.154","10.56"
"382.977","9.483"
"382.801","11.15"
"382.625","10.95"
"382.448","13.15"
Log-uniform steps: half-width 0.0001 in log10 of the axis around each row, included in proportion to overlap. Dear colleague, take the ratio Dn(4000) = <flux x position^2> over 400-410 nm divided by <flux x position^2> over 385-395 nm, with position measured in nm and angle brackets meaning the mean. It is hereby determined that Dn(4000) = 1.98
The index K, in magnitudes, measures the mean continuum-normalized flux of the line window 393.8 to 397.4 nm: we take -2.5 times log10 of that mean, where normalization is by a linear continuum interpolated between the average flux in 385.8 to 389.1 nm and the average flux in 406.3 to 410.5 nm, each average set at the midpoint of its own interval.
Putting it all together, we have 0.26 mag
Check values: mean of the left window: 14.6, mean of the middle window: 15.8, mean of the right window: 29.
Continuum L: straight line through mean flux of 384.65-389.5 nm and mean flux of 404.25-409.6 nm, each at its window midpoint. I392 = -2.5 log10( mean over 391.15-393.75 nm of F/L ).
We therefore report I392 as 0.18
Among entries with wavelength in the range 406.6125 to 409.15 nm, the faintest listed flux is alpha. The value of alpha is 24.24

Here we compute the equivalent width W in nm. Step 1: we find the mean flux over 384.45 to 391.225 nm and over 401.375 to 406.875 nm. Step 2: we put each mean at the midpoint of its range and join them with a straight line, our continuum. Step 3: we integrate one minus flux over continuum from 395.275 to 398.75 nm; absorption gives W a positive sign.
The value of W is 0.75 nm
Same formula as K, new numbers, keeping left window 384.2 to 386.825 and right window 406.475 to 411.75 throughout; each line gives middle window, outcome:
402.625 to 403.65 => -0.14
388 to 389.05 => 0.03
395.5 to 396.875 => 0.35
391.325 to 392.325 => -0.13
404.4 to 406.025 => -0.05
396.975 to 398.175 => 0.23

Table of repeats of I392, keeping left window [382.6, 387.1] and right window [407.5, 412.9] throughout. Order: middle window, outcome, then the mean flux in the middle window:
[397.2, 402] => -0.198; 27.1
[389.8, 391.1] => -0.217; 20.2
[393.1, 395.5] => 0.267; 15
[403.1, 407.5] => -0.044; 27.2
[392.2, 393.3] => 0.356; 12.9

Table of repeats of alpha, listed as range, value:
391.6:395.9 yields 7.917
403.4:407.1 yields 23.77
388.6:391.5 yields 14.43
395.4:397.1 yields 9.334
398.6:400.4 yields 24.61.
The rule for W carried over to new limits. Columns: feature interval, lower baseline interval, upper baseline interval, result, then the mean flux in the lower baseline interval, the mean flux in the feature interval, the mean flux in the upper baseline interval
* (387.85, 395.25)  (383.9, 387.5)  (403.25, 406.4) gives 0.52 nm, 13.9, 16.6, 27.2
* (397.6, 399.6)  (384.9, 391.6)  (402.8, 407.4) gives -0.15 nm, 16.5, 25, 27.5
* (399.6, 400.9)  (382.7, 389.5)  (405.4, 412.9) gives -0.38 nm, 13.7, 29.6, 28.6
